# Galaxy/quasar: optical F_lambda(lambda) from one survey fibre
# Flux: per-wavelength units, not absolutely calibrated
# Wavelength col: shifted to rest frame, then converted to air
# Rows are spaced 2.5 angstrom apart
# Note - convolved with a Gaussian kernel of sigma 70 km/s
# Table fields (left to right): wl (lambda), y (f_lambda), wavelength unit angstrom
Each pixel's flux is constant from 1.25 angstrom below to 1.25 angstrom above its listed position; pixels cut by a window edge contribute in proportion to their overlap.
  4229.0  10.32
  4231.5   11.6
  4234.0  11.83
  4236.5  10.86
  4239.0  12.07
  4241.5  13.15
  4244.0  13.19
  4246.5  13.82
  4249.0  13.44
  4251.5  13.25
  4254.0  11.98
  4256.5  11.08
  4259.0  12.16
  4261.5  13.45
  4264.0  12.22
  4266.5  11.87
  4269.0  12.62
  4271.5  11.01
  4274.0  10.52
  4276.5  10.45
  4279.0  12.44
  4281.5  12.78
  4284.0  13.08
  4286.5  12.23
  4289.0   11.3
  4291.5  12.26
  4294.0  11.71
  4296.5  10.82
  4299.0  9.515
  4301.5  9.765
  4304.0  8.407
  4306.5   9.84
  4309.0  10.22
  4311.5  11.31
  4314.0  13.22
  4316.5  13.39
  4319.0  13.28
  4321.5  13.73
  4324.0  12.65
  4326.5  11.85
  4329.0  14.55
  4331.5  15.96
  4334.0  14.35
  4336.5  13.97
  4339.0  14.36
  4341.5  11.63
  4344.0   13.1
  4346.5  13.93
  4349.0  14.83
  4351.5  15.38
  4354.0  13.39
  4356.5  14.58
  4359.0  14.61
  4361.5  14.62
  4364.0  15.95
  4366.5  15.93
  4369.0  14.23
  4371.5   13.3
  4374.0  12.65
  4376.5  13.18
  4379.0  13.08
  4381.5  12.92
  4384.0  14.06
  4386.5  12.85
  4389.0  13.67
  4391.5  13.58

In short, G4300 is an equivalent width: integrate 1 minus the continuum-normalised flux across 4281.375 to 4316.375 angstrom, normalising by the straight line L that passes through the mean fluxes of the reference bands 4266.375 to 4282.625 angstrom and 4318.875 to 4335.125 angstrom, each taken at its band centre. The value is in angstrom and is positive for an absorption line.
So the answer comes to 3.9 angstrom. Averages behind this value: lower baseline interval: 11.6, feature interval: 11.2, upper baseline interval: 13.8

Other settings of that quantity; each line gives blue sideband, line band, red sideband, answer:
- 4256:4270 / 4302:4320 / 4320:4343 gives 2.7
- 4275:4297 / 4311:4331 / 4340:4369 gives 0.0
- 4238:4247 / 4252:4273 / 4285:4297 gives 0.7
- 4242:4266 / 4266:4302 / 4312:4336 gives 4.3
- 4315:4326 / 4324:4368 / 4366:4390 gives -3.1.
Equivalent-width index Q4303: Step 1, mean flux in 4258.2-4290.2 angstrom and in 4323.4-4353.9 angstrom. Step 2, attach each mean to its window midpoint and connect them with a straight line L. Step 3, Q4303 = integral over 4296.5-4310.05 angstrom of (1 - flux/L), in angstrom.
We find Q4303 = 3.4 angstrom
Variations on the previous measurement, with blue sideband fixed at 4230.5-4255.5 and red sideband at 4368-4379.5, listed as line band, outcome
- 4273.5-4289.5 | 1.0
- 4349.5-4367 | -2.2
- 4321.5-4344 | -1.0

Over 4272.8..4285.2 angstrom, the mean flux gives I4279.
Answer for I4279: 11.9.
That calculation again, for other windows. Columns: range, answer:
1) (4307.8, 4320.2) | 12.3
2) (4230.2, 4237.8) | 11.4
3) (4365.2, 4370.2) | 15.1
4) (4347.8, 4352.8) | 15.1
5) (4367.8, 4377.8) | 13.3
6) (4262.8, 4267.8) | 12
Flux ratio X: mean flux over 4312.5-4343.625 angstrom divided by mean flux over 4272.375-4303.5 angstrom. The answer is 1.2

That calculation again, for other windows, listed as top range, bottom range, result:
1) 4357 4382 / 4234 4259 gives 1.13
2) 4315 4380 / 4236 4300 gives 1.15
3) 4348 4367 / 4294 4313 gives 1.47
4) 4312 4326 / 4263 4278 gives 1.14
